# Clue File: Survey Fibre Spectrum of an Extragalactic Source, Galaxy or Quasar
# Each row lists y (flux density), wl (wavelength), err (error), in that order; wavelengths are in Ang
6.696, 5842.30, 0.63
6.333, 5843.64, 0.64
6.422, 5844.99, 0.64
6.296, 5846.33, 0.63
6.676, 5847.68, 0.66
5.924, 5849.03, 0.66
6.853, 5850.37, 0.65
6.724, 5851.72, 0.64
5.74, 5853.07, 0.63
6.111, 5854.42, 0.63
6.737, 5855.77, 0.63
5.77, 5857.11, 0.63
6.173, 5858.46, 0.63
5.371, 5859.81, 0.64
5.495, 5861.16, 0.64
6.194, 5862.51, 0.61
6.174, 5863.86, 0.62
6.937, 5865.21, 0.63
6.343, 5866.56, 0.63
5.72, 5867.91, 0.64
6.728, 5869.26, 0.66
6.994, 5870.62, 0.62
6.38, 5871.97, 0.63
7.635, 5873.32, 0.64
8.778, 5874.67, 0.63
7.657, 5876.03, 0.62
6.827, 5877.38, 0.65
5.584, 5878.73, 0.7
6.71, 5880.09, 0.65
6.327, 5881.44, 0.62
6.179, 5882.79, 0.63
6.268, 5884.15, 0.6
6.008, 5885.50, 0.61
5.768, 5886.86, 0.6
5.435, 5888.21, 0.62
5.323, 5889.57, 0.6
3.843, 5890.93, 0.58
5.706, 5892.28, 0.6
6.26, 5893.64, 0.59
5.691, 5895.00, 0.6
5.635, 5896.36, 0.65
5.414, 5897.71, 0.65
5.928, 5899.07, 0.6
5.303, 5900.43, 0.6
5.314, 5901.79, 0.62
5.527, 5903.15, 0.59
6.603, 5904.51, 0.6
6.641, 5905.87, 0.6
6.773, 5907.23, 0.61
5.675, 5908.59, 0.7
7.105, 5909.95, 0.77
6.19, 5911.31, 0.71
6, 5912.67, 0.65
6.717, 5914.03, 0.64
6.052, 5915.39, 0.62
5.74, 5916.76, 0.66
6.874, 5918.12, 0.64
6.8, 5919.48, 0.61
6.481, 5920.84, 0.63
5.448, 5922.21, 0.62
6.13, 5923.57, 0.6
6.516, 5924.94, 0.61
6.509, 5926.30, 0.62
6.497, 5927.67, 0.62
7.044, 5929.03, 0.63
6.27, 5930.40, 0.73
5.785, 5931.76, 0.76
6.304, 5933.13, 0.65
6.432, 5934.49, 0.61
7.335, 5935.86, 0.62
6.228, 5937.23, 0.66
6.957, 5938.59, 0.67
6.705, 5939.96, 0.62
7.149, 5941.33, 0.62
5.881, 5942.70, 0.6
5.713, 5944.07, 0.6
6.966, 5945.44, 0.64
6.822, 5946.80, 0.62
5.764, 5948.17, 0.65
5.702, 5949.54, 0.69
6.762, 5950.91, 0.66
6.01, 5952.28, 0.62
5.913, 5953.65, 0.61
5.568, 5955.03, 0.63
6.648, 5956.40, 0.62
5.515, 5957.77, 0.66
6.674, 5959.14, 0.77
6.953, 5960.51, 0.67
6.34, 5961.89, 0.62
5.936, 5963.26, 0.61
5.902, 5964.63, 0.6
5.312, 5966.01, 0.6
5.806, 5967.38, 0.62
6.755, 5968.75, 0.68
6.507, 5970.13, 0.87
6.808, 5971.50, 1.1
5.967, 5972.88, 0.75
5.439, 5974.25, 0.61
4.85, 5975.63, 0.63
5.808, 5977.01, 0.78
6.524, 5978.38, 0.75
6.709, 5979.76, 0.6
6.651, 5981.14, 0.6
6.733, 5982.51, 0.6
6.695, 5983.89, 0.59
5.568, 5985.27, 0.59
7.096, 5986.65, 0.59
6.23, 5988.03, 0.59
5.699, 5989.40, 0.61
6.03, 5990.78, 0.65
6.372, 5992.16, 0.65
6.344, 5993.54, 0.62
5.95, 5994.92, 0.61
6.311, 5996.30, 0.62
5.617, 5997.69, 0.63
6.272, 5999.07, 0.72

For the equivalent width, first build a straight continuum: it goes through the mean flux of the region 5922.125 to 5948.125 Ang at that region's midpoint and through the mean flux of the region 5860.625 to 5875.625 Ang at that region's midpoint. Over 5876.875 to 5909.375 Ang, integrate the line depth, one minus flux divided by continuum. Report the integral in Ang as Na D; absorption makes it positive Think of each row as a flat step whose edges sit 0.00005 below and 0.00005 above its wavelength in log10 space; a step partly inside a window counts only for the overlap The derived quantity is 3.7 Ang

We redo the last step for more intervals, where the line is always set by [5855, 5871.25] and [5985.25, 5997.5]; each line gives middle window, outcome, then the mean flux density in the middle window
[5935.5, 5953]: -0.7 Ang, 6.45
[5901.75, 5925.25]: -0.3 Ang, 6.28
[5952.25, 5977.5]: 0.6 Ang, 6.04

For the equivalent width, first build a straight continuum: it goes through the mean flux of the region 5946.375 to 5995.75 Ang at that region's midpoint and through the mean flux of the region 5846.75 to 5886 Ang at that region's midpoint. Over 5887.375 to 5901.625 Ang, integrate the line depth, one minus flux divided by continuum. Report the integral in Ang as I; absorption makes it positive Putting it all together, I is 2.1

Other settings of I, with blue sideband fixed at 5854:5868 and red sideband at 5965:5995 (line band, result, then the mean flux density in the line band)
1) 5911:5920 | -0.29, 6.34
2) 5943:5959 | 0.06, 6.14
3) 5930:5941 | -0.67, 6.53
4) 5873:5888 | -1.27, 6.64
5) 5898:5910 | 0.22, 6.02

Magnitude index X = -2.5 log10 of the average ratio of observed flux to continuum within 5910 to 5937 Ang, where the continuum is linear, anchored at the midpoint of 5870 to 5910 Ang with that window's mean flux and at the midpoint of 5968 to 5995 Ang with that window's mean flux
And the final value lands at -0.034 mag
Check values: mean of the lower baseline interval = 6.16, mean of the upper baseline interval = 6.24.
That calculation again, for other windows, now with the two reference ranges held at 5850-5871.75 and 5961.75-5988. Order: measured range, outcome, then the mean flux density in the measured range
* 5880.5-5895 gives 0.09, 5.73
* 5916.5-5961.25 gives -0.03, 6.37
